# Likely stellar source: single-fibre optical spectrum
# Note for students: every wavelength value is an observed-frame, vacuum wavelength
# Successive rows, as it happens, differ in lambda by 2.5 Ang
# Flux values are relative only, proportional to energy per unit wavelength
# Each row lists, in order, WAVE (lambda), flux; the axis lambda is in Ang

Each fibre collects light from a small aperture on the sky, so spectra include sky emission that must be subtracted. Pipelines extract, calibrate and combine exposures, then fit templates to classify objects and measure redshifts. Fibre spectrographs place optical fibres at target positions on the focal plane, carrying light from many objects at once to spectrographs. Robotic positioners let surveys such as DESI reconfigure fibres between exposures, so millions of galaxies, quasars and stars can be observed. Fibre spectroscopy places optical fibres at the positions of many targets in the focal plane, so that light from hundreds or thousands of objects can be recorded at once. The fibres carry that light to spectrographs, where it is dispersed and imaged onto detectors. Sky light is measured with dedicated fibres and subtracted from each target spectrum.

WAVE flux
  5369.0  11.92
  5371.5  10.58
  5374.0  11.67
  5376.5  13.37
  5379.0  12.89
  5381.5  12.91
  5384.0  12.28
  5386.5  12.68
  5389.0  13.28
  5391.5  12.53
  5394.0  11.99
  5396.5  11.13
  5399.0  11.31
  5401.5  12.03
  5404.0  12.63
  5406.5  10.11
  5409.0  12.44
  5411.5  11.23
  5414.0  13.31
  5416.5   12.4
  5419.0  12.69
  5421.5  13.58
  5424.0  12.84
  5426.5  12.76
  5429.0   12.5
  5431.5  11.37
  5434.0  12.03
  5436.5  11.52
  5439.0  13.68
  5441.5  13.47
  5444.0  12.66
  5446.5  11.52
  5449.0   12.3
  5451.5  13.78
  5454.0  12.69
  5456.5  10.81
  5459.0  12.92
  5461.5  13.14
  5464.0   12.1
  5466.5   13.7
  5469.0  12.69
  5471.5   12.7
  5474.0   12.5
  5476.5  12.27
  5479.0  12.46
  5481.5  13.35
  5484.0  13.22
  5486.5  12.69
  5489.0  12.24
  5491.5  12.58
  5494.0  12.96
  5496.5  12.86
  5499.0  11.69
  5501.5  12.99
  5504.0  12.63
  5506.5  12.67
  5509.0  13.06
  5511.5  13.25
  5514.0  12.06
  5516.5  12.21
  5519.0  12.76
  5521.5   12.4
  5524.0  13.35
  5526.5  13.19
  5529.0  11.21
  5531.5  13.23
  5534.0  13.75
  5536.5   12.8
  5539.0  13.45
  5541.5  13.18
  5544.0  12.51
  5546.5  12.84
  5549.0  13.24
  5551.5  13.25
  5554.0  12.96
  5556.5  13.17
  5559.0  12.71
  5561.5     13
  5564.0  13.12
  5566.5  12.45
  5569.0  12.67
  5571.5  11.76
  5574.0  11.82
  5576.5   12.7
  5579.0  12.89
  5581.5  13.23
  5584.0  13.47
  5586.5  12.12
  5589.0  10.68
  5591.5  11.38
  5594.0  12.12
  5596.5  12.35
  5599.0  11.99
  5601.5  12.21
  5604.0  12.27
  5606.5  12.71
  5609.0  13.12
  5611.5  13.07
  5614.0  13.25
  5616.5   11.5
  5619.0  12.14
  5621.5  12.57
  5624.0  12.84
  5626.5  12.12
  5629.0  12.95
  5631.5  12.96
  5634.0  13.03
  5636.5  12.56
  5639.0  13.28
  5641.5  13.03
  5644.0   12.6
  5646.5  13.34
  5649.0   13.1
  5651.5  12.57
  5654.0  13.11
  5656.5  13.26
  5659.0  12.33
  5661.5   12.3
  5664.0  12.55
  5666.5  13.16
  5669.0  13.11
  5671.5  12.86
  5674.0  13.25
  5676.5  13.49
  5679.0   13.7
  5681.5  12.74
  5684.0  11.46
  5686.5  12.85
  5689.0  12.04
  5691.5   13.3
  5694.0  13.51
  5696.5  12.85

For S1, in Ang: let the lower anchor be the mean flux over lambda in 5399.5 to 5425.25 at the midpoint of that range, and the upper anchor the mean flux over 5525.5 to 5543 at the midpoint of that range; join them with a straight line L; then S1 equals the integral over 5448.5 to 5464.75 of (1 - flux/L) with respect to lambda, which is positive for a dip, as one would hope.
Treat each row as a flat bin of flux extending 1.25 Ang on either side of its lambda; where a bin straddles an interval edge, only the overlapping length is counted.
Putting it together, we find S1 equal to 0.0 Ang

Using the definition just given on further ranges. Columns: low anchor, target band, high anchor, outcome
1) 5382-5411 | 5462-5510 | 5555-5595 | -1.79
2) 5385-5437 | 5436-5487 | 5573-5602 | -1.94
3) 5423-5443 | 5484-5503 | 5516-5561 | 0.19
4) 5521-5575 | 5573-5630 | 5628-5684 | 2.07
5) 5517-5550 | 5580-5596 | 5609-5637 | 0.71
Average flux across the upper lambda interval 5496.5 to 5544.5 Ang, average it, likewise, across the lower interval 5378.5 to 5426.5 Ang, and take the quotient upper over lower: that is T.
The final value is 1.0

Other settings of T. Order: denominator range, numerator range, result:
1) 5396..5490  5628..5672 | 1.04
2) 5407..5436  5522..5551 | 1.05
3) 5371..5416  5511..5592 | 1.04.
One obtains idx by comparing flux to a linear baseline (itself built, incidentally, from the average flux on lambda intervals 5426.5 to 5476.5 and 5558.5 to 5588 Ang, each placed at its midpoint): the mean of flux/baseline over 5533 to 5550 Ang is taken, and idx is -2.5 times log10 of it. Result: -0.04 mag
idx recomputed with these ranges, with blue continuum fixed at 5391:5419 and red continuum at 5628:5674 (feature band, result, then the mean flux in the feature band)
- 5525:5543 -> -0.05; 13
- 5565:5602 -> 0.03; 12.3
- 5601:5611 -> 0.01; 12.6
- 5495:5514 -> -0.03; 12.7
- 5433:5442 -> -0.05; 12.6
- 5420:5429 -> -0.08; 13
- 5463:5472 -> -0.06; 12.8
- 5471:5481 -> -0.03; 12.5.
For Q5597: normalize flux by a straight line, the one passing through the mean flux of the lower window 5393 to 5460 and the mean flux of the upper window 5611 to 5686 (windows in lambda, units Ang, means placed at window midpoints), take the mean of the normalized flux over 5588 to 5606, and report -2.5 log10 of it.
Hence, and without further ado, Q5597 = 0.07 mag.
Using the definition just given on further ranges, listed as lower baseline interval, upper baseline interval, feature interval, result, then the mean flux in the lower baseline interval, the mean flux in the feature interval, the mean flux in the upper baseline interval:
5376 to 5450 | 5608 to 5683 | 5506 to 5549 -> -0.02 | 12.4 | 12.8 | 12.9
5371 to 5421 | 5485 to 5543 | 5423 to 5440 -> 0.00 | 12.2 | 12.4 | 12.7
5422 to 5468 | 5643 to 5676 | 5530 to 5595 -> 0.00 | 12.6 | 12.7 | 12.9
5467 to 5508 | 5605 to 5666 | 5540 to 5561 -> -0.02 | 12.7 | 13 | 12.8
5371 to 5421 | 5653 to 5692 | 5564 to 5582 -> 0.01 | 12.2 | 12.5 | 12.8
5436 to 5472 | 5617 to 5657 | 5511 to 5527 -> 0.00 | 12.7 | 12.7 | 12.8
